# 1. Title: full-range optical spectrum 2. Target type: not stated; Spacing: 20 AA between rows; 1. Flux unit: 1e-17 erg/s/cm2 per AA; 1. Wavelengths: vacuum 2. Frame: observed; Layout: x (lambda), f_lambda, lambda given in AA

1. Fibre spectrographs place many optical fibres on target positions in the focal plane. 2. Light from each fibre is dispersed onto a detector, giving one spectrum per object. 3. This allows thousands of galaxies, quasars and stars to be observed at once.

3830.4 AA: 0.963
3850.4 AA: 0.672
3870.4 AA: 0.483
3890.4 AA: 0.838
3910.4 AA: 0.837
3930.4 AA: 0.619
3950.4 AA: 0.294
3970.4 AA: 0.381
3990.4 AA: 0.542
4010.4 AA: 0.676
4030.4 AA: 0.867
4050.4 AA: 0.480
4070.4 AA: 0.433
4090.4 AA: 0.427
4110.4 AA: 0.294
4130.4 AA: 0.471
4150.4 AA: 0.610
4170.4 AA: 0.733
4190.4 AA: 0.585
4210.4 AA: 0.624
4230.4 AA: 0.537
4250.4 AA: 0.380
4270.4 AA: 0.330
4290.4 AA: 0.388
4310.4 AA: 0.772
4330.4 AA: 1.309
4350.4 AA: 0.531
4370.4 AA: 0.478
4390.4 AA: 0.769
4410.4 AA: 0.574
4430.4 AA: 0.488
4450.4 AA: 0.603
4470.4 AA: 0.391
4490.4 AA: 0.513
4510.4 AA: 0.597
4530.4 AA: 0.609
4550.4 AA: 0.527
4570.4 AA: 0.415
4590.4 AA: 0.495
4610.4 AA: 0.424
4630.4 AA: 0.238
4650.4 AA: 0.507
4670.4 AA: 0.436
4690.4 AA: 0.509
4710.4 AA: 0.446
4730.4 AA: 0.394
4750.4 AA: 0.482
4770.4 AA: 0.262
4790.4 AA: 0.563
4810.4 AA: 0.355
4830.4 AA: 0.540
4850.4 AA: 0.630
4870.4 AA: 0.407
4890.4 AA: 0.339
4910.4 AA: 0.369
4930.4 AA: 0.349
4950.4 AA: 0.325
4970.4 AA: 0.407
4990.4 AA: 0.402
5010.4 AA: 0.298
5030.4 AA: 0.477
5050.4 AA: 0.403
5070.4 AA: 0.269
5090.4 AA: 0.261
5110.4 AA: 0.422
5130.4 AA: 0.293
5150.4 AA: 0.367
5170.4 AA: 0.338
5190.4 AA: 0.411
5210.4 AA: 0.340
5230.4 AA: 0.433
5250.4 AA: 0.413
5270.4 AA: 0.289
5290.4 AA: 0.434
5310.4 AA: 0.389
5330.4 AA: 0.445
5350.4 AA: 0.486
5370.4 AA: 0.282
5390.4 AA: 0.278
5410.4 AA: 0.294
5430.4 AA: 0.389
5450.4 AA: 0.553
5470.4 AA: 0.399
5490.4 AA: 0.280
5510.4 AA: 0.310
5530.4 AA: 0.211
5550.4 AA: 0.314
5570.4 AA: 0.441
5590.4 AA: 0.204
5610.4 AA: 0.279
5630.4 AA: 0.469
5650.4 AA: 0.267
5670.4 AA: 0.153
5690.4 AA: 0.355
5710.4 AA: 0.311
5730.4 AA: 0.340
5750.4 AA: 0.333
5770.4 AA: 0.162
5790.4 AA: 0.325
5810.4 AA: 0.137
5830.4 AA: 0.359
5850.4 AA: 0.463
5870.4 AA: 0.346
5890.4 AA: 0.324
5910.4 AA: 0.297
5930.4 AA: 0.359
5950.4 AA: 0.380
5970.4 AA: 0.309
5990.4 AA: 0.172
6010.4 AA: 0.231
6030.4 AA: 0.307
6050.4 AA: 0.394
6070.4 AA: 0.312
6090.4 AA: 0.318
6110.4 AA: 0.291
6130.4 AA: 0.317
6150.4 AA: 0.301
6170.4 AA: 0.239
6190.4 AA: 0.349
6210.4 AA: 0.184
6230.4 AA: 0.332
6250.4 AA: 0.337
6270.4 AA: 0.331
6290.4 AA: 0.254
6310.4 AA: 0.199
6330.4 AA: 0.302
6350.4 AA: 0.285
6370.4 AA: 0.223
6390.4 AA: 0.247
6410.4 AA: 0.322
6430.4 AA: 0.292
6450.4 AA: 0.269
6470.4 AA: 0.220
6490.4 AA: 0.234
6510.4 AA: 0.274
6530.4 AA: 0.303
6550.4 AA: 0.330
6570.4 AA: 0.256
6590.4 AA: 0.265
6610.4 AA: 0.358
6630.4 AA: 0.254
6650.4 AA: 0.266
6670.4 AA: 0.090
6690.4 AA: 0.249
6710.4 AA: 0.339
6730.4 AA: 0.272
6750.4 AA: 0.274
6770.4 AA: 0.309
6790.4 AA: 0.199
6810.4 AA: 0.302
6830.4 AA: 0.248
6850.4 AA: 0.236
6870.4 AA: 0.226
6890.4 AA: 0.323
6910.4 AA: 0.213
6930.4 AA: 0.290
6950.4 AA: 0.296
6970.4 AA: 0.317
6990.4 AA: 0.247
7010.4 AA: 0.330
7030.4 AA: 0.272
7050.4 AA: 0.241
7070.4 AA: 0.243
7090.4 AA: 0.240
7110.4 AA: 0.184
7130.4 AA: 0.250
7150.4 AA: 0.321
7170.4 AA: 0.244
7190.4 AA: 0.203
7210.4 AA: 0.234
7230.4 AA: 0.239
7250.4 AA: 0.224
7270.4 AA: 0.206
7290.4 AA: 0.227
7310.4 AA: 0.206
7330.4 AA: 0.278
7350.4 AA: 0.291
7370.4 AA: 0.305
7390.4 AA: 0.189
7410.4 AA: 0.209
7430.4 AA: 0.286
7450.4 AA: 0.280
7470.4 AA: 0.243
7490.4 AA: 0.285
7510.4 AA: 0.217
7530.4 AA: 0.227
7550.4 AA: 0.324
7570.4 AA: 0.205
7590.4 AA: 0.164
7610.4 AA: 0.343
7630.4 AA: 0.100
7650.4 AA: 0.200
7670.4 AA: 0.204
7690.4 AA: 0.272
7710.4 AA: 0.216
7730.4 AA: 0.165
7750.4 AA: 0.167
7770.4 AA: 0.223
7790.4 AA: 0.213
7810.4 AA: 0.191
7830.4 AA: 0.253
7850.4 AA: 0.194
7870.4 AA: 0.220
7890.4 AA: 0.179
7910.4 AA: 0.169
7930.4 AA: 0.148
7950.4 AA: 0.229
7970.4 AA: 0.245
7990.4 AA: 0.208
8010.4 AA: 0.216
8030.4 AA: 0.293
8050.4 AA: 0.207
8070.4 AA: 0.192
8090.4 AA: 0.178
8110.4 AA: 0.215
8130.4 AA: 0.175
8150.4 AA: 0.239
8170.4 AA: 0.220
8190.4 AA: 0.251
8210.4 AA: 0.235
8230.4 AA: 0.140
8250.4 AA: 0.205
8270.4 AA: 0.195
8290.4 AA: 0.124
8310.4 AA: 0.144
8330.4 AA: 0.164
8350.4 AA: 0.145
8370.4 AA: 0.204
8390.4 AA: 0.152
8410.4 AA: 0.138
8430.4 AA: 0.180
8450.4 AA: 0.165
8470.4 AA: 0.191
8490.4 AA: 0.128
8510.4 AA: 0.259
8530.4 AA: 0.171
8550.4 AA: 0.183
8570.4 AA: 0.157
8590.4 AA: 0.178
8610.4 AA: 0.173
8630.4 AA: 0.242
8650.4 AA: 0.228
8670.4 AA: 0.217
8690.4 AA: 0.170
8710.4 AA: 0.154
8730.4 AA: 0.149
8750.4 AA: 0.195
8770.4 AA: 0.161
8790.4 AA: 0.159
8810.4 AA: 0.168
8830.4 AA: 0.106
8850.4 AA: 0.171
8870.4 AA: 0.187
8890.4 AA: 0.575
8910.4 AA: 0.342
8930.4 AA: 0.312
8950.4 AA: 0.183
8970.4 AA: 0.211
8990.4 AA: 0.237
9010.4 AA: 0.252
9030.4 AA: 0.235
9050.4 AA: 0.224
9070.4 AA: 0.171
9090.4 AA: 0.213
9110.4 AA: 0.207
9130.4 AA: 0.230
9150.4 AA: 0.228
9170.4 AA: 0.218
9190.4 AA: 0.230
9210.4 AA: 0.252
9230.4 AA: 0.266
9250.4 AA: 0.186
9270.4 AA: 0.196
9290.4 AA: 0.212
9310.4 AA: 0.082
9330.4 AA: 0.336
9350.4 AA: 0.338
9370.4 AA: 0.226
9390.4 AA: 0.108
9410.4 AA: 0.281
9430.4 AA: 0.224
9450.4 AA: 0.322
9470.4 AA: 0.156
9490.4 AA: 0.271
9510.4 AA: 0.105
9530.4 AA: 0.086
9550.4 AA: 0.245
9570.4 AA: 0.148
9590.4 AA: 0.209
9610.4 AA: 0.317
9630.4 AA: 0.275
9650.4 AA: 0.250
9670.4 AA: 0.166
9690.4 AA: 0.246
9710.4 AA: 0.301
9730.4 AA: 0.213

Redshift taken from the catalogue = 1.39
